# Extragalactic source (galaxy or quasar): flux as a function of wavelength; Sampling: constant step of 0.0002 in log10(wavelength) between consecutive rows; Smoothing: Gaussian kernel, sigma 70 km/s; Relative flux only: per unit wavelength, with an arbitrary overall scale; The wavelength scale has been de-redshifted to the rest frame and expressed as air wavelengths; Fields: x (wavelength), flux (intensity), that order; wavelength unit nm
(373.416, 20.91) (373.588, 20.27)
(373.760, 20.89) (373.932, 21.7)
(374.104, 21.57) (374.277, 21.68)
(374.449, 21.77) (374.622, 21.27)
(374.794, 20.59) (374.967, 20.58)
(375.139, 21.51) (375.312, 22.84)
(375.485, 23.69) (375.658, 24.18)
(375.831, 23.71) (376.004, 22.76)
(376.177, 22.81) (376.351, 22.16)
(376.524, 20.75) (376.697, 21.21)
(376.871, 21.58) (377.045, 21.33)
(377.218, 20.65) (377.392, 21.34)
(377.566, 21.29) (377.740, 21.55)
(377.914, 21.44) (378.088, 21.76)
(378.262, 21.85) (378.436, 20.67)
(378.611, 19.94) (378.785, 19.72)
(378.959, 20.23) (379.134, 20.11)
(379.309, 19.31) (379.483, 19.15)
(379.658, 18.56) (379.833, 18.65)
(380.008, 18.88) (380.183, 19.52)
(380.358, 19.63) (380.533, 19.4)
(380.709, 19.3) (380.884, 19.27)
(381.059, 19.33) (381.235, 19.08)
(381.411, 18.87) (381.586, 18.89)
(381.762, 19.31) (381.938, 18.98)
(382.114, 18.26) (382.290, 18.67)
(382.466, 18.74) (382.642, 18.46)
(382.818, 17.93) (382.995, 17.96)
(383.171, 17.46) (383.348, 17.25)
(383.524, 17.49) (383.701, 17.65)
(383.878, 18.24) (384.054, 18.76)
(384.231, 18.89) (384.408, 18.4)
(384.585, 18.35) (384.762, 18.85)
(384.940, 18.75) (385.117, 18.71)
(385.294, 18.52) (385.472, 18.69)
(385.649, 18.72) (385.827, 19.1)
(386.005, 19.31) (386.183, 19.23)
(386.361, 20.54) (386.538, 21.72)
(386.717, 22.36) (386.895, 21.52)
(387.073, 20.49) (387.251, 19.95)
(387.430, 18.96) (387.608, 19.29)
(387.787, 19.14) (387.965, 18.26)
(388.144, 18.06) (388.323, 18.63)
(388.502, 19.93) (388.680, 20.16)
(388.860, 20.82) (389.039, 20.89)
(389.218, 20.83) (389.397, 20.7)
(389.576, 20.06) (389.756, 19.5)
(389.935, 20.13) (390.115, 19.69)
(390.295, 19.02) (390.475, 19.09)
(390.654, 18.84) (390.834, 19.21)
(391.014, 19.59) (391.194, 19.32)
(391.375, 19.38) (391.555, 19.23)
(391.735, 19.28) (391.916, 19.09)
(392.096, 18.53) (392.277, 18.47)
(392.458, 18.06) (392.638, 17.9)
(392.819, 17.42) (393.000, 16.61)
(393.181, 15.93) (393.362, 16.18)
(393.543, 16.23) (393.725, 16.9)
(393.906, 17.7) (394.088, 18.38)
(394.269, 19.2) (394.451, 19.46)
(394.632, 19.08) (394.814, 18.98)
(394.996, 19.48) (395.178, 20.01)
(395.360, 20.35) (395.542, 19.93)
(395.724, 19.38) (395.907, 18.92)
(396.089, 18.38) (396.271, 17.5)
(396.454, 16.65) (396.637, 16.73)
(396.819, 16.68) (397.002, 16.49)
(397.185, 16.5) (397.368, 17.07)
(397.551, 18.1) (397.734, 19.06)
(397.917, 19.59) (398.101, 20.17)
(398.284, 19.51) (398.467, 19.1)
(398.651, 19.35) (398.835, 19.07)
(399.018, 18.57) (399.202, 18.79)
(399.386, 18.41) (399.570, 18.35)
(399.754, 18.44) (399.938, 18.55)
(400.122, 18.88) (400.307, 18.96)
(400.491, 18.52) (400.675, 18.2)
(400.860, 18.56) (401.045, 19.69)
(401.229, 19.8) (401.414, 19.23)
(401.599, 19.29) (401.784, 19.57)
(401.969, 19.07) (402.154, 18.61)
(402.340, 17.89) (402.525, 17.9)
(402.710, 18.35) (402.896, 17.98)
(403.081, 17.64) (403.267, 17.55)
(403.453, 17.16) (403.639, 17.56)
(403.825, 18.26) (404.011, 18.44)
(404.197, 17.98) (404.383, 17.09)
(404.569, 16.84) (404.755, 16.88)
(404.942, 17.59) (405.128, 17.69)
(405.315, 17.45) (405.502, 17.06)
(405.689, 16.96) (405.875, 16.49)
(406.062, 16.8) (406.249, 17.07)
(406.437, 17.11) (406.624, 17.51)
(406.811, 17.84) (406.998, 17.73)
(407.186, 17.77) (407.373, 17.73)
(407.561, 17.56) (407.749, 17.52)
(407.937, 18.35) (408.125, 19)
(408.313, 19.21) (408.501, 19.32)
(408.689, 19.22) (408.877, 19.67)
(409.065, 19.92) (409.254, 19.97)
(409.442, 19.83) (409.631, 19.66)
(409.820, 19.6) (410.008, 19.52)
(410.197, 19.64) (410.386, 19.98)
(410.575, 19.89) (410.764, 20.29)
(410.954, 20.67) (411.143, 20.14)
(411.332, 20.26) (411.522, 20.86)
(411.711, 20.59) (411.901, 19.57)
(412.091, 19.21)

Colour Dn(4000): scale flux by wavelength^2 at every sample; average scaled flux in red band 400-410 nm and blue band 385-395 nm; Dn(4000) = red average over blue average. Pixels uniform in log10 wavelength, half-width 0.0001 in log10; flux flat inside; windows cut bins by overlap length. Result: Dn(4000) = 1.03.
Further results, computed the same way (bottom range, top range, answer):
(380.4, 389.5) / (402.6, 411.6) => 1.08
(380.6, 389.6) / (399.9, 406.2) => 1.03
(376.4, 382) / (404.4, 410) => 1.04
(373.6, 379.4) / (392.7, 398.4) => 0.93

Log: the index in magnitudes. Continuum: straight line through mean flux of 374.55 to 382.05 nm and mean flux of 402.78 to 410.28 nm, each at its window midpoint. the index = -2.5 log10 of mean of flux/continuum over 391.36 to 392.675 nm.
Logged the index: 0.04 mag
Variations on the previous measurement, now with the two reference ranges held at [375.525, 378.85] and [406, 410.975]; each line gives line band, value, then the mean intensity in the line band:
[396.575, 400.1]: 0.078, 18.4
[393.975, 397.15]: 0.083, 18.5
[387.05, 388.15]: 0.084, 19.2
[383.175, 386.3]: 0.135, 18.5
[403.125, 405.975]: 0.105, 17.4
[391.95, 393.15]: 0.141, 17.8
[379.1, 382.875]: 0.124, 19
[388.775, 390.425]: 0.020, 20.2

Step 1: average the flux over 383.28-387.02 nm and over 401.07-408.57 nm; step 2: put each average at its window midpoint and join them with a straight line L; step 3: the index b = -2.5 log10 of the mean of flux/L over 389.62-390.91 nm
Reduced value -0.03 mag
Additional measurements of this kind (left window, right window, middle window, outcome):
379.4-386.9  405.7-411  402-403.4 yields 0.04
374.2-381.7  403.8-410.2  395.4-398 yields 0.07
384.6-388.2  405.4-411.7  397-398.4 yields 0.04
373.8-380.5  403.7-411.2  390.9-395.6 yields 0.07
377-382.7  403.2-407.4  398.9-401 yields -0.04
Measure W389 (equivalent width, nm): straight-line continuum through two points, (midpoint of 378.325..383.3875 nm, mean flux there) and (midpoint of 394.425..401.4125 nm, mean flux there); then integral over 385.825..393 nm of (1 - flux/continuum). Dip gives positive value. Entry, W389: -0.25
